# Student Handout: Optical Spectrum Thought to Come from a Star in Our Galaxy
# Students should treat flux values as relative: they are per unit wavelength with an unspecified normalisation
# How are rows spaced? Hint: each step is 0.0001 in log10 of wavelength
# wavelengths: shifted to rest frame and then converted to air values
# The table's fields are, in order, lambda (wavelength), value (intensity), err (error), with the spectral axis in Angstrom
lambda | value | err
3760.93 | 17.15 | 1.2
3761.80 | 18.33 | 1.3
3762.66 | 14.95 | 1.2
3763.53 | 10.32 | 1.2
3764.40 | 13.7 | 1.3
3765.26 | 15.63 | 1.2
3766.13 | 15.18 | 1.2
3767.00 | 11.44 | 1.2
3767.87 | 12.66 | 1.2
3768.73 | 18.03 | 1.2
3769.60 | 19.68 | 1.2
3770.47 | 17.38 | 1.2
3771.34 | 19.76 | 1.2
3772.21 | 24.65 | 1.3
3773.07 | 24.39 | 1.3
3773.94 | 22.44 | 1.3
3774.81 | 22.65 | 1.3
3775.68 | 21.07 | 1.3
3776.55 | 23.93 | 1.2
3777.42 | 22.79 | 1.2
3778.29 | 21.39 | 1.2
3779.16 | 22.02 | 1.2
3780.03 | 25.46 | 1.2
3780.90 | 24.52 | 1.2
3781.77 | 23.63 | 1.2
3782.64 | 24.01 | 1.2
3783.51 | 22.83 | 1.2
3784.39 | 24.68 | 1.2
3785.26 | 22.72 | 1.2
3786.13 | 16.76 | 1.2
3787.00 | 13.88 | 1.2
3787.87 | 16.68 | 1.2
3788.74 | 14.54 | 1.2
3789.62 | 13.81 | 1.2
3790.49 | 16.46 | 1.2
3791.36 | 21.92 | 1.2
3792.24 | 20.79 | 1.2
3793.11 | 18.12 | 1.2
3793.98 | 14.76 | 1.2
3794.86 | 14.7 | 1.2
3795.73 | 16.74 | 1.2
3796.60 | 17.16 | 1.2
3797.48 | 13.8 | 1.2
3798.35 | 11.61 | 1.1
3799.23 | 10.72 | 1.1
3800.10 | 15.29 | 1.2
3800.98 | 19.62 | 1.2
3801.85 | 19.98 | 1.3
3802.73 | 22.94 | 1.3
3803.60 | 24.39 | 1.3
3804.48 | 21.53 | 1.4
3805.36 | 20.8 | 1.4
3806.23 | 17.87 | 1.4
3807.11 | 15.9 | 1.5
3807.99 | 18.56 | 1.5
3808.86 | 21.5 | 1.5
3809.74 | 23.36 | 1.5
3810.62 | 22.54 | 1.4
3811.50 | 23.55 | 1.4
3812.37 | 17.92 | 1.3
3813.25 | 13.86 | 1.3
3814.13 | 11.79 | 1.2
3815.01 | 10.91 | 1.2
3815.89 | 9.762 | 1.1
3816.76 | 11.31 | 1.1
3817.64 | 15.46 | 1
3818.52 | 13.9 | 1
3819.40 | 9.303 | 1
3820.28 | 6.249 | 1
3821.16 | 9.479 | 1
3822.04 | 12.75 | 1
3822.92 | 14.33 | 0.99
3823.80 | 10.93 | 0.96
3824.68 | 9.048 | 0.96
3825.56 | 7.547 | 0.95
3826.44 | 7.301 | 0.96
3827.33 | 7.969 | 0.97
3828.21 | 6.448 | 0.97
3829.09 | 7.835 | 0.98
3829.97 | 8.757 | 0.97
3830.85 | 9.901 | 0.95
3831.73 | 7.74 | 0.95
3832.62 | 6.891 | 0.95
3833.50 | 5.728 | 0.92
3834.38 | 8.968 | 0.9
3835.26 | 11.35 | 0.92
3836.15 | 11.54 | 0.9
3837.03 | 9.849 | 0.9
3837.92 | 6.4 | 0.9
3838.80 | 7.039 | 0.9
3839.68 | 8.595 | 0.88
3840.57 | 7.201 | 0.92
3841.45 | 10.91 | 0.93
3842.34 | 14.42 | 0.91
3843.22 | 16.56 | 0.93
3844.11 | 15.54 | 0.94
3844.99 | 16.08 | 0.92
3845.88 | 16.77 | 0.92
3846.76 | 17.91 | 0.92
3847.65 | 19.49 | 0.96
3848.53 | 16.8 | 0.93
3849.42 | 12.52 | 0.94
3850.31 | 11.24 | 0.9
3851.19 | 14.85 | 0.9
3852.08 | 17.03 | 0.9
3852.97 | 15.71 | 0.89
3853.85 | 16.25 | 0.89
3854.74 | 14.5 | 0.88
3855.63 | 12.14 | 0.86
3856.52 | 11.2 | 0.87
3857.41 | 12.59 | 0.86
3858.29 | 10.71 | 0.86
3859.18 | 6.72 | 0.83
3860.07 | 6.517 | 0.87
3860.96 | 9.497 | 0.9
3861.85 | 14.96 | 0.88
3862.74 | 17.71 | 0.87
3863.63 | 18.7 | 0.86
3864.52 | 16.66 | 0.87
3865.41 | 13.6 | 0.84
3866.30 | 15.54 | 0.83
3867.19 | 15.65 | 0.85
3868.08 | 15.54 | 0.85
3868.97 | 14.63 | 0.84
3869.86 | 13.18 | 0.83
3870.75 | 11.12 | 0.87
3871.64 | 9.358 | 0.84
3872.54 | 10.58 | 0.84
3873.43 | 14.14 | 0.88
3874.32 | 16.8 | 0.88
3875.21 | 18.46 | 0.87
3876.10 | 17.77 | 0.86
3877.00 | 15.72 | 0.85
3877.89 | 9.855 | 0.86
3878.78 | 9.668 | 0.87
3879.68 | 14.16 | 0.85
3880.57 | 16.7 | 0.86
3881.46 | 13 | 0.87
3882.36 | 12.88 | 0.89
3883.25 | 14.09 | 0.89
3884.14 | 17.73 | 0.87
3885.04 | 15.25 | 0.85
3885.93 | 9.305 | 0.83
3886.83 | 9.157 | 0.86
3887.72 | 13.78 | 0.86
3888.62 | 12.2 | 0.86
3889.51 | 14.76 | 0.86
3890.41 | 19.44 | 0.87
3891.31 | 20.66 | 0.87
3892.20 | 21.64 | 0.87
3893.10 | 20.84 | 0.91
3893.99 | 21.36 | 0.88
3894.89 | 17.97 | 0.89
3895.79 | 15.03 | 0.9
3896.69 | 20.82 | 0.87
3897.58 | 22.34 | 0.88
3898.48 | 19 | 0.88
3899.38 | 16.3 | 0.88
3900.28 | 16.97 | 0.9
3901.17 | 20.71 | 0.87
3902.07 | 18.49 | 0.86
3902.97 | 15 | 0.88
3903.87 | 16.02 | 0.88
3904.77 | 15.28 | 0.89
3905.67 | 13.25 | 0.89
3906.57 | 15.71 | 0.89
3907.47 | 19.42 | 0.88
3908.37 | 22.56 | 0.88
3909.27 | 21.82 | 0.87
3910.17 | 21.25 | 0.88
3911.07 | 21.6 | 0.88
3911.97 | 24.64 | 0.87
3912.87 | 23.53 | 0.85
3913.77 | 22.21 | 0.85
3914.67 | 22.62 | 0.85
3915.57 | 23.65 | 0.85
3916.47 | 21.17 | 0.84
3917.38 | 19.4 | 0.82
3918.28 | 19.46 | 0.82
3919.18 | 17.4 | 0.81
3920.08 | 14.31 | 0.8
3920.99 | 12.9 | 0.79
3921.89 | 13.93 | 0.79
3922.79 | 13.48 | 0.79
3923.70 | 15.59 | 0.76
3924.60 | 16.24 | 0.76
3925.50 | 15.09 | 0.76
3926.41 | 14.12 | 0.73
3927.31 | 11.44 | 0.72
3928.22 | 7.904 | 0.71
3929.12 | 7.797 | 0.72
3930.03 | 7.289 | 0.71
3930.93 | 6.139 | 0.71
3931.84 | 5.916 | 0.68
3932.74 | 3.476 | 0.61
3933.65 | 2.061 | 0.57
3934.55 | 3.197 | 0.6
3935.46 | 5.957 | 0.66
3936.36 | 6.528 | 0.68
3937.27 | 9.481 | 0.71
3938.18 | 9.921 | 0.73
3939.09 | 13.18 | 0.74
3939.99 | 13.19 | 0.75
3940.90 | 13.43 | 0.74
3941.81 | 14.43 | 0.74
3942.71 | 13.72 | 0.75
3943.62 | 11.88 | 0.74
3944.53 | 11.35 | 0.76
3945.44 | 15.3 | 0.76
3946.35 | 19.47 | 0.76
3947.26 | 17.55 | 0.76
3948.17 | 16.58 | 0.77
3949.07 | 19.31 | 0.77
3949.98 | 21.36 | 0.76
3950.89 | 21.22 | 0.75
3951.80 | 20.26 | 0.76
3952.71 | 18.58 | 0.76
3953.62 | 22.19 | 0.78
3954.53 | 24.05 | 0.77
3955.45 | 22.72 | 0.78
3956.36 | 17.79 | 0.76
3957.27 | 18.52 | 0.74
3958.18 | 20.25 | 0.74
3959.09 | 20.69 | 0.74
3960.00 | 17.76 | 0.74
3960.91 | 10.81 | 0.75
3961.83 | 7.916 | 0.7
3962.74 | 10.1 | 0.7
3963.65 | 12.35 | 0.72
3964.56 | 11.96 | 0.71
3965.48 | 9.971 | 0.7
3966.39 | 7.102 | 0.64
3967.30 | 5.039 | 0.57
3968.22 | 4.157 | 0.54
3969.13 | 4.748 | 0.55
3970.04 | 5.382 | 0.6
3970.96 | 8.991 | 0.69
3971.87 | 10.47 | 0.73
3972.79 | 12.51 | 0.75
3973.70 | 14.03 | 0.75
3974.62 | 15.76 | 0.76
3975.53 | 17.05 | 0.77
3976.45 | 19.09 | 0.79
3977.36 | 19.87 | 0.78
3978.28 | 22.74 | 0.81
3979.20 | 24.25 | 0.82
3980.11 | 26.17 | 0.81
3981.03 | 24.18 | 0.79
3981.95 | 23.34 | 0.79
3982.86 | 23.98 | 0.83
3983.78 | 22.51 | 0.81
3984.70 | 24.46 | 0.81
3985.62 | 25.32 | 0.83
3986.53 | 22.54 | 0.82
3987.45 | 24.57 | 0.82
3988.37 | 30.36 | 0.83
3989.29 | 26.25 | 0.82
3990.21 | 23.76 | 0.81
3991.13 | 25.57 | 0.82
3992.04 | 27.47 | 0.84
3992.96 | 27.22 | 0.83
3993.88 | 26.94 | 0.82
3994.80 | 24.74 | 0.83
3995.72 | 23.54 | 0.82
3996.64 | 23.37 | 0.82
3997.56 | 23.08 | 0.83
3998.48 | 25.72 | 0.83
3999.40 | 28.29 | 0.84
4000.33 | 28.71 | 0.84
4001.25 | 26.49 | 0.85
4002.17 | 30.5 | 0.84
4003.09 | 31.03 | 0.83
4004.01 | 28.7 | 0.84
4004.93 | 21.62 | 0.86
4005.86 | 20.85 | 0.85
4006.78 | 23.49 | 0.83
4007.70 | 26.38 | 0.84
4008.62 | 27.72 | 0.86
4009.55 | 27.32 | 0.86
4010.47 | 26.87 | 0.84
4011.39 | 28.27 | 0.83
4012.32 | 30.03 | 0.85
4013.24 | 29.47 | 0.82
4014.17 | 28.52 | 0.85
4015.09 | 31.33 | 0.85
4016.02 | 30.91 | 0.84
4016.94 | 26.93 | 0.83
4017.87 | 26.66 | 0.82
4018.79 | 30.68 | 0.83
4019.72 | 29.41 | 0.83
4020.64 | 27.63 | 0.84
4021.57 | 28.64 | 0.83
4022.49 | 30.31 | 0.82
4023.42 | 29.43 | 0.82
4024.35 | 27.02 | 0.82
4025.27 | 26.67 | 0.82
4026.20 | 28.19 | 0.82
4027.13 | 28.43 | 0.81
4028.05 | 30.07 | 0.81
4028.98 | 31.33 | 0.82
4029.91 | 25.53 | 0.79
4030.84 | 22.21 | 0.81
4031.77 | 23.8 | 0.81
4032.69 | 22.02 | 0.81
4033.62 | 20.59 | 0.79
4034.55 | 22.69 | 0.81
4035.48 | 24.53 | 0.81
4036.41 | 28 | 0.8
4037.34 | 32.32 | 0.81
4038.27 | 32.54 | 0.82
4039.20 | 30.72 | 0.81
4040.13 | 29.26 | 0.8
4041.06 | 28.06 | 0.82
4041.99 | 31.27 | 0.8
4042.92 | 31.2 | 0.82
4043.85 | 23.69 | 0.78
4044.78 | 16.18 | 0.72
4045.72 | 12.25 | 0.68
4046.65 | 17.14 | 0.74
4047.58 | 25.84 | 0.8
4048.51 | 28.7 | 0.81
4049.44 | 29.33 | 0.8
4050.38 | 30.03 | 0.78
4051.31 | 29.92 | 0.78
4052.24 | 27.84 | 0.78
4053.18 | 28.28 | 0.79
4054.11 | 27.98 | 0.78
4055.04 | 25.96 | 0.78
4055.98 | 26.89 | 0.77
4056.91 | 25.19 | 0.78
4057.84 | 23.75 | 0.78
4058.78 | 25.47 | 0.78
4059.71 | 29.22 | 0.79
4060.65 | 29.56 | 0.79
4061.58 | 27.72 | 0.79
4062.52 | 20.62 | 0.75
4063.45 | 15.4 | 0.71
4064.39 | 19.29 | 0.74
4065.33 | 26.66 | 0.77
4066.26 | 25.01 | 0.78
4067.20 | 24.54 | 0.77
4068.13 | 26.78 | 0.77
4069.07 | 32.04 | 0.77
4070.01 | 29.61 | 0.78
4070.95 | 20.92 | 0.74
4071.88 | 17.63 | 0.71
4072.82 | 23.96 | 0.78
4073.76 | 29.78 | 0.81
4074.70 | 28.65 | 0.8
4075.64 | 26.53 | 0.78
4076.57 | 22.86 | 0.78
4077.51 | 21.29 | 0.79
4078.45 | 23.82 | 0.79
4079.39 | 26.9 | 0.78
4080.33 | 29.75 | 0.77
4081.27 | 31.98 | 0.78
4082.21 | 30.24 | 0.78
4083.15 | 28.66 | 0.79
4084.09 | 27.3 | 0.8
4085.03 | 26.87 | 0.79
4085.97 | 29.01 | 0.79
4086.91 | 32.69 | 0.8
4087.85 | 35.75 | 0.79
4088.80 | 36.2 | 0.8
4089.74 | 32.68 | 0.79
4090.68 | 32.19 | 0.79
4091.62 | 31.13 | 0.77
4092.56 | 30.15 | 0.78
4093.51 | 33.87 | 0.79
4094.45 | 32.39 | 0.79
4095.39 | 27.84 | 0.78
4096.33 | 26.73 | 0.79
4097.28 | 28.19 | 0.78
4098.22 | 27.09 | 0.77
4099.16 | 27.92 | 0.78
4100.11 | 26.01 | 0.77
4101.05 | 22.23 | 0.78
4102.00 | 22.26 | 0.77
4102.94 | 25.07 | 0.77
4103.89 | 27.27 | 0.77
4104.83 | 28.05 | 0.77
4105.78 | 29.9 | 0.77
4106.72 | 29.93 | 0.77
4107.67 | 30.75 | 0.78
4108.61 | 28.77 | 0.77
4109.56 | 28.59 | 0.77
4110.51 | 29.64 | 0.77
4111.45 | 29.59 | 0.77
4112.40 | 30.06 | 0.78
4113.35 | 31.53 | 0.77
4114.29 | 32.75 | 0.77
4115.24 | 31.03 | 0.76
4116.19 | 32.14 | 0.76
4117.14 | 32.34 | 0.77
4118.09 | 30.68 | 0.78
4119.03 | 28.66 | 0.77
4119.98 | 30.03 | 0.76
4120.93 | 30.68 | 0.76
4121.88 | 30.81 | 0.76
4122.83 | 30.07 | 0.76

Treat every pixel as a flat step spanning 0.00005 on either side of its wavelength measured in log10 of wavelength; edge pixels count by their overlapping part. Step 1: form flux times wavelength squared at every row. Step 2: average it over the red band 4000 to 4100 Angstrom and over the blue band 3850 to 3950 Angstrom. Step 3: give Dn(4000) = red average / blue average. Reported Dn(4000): 1.98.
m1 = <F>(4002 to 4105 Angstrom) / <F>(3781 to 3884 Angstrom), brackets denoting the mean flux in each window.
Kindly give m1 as 1.9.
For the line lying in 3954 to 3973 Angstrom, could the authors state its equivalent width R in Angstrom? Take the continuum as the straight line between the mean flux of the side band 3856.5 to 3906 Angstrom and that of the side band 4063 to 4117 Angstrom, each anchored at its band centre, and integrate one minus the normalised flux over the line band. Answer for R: 7.1 Angstrom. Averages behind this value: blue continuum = 15.1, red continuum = 28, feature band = 12.6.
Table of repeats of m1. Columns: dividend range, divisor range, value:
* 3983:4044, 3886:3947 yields 1.77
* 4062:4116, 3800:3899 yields 1.97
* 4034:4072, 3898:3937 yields 1.72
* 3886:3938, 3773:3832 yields 0.94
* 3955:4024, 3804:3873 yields 1.70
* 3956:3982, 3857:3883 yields 1.07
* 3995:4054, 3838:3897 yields 1.88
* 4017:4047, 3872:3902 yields 1.65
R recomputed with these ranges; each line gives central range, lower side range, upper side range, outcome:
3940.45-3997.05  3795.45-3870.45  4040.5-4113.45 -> 8.1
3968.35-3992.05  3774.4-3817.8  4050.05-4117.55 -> 4.6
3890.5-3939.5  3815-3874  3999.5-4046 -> 5.4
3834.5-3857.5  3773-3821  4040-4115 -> 7.7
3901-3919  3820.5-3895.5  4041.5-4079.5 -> -4.1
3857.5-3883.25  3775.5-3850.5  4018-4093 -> 6.4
